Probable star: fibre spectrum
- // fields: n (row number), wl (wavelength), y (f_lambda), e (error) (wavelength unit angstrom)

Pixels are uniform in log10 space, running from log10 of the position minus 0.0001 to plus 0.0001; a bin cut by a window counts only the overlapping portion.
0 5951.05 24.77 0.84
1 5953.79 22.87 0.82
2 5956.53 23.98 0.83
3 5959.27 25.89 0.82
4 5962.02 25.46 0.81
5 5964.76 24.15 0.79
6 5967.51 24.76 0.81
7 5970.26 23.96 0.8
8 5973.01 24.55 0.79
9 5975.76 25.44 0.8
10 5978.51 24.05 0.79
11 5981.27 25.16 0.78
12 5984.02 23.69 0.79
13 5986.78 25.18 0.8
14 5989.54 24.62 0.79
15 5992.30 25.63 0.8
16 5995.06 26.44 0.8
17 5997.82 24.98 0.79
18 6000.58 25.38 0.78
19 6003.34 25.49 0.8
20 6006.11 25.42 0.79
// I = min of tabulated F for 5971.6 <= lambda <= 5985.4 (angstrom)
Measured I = 23.69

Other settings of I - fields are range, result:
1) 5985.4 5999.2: 24.62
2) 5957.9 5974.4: 23.96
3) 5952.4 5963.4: 22.87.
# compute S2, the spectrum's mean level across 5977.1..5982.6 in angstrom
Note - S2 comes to 24.6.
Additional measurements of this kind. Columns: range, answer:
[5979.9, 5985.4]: 24.4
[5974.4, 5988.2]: 24.7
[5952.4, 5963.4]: 24.6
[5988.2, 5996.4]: 25.6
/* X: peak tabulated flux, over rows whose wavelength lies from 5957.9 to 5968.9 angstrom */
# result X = 25.89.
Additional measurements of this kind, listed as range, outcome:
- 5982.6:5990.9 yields 25.18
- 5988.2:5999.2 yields 26.44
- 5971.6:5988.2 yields 25.44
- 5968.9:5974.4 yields 24.55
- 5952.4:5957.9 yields 23.98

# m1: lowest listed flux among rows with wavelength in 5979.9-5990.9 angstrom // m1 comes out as 23.69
